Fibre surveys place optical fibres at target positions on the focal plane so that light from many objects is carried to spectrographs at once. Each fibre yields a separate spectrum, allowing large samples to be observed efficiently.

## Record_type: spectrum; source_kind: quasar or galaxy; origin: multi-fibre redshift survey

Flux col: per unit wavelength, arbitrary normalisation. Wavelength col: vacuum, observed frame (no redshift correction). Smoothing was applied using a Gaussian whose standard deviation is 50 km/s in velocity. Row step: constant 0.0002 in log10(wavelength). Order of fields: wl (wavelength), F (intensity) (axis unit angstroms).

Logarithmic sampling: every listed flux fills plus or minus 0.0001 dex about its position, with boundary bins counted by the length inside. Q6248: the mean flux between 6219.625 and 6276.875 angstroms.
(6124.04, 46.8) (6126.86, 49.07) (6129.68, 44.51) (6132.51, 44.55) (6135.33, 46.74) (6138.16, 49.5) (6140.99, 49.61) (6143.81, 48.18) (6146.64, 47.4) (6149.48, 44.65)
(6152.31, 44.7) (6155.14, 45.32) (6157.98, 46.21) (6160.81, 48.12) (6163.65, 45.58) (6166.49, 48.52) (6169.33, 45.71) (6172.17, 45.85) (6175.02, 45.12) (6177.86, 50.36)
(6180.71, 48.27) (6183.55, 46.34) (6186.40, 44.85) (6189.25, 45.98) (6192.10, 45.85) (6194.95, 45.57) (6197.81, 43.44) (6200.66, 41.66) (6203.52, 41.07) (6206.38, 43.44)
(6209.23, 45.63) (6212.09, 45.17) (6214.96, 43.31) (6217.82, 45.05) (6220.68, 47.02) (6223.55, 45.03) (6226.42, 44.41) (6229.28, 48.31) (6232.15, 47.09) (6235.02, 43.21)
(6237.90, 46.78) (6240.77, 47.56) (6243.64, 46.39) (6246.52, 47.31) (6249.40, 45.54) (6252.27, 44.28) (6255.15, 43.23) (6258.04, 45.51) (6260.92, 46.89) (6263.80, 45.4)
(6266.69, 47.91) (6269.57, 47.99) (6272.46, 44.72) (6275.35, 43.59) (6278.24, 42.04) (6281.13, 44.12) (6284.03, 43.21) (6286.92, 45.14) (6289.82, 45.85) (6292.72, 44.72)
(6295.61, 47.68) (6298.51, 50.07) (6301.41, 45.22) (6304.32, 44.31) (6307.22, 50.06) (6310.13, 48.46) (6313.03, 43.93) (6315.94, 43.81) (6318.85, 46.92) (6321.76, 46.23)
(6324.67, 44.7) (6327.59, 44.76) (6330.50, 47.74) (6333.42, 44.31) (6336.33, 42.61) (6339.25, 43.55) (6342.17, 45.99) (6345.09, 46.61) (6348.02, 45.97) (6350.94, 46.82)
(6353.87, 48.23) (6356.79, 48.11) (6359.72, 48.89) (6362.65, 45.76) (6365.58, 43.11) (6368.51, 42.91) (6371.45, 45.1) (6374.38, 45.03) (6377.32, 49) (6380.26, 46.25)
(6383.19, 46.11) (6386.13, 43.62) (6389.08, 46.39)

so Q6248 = 45.9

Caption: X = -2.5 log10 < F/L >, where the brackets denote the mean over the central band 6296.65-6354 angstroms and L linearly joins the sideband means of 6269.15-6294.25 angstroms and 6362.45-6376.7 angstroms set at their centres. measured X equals -0.04 mag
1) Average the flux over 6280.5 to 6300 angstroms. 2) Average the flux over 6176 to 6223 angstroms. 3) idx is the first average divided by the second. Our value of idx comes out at 1.02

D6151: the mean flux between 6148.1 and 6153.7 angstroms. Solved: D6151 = 44.7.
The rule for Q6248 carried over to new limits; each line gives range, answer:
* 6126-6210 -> 46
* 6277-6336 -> 45.6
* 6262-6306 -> 45.5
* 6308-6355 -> 45.7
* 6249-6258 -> 44.4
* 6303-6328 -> 46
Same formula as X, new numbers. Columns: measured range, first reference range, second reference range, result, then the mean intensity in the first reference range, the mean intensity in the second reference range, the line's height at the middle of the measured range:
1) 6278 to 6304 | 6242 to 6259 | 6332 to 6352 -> 0.00 mag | 45.4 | 45.1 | 45.3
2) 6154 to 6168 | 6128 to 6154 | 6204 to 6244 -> -0.01 mag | 46.7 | 45.5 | 46.4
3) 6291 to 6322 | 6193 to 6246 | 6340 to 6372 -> -0.02 mag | 45.1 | 46.1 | 45.7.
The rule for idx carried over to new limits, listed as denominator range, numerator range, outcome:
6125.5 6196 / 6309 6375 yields 0.98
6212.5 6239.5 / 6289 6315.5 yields 1.02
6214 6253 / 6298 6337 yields 1.00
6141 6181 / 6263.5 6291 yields 0.96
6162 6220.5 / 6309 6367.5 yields 1.01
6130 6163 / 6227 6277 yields 0.98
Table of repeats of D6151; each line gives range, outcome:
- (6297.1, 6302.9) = 47.6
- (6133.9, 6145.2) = 48.5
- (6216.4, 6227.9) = 45.4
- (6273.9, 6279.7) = 42.8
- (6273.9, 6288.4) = 43.6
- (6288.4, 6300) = 47.1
